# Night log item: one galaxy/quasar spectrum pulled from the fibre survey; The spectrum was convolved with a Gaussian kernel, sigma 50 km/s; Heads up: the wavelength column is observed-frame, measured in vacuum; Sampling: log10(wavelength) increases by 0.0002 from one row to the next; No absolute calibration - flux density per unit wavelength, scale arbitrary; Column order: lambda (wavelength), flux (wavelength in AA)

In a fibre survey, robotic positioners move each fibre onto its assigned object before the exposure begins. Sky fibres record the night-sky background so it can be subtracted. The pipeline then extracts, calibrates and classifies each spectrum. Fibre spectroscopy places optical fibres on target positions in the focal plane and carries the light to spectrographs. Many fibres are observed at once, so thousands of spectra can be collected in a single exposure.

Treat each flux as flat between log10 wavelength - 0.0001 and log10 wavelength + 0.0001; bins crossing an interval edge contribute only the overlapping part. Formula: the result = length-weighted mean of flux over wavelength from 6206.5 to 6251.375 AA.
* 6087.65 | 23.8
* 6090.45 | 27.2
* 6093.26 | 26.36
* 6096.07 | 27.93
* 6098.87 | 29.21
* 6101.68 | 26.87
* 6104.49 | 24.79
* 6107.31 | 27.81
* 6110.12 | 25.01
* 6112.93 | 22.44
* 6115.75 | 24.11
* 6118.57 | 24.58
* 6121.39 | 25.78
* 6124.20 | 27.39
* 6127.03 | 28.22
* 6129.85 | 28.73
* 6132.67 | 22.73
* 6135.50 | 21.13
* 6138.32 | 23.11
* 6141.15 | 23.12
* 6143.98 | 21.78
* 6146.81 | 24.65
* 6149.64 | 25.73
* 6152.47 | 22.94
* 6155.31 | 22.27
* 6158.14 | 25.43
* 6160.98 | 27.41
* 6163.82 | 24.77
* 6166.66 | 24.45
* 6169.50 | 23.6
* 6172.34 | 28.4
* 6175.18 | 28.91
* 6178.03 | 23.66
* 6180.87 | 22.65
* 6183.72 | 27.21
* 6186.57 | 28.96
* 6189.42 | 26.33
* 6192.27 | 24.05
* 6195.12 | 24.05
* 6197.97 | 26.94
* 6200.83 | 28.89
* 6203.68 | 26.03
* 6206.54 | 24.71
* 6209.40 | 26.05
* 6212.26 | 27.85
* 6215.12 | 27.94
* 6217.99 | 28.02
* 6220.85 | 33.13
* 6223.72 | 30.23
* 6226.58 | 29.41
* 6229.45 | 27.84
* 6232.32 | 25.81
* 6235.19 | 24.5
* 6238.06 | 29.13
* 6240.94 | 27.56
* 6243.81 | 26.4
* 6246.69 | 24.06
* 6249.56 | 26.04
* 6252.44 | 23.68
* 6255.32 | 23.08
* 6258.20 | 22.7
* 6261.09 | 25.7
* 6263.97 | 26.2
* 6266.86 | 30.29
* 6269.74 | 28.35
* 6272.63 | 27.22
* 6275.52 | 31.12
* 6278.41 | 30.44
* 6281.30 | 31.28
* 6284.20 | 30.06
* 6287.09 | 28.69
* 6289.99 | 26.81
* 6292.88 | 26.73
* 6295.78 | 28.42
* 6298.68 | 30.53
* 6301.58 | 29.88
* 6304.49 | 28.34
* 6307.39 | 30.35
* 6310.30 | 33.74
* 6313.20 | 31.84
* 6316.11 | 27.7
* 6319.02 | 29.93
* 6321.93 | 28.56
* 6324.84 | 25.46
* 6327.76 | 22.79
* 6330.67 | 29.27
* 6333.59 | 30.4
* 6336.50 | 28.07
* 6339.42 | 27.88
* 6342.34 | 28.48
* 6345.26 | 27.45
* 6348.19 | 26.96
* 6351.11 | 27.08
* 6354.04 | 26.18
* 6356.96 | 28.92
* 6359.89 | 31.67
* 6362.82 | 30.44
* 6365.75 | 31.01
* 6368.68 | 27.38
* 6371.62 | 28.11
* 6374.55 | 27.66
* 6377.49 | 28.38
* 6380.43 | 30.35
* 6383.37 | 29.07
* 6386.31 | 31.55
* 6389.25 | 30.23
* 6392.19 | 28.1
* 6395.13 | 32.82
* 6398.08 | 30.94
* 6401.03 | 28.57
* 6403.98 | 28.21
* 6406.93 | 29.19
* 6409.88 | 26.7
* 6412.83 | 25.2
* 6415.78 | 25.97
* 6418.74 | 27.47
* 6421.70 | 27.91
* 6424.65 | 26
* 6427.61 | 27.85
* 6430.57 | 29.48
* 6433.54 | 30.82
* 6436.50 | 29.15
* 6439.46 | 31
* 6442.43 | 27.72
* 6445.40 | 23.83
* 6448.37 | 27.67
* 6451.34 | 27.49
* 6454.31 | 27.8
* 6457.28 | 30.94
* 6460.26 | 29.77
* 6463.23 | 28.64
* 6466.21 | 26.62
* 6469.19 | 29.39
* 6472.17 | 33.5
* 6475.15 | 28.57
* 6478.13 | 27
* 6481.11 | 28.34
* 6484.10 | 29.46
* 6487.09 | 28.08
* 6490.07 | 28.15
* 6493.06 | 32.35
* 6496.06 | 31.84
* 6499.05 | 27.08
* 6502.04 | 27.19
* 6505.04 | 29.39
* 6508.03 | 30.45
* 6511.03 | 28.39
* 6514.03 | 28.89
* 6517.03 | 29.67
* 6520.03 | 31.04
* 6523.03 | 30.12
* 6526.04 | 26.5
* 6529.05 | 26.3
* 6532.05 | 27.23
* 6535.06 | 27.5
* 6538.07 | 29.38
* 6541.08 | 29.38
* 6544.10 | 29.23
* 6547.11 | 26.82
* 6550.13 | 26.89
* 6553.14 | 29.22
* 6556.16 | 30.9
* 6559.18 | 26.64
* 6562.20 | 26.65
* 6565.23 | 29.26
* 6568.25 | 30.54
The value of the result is 27.5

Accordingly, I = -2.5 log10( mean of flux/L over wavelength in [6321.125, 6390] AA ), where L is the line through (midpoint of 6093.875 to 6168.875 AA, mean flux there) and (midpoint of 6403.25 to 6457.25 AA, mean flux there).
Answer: -0.05 mag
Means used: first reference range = 25.1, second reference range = 27.8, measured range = 28.5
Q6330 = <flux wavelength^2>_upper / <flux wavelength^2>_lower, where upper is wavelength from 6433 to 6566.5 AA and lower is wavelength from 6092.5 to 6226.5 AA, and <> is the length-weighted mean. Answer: 1.2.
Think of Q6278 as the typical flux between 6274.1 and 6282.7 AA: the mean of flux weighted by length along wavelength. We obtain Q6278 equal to 31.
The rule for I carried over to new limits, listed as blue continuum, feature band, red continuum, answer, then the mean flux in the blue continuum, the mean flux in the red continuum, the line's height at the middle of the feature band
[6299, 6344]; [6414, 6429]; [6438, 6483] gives 0.06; 28.9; 28.6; 28.6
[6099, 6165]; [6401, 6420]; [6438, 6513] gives 0.03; 24.9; 28.8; 28.1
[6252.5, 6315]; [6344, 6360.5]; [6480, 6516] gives 0.03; 28.5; 29.1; 28.7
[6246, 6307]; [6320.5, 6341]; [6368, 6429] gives 0.02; 27.7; 28.5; 28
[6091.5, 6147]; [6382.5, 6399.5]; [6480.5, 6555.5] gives -0.11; 25.3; 28.8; 27.7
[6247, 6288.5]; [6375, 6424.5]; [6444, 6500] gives -0.02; 27.4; 28.8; 28.3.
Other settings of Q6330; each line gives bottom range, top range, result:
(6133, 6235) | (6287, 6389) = 1.17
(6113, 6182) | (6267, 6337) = 1.23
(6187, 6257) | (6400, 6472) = 1.13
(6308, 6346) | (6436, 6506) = 1.05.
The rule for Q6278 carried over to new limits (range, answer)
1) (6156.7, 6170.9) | 25.1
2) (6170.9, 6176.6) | 28.7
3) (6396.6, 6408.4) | 29.2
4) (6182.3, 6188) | 28.1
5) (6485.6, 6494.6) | 29.5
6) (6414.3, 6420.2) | 26.7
